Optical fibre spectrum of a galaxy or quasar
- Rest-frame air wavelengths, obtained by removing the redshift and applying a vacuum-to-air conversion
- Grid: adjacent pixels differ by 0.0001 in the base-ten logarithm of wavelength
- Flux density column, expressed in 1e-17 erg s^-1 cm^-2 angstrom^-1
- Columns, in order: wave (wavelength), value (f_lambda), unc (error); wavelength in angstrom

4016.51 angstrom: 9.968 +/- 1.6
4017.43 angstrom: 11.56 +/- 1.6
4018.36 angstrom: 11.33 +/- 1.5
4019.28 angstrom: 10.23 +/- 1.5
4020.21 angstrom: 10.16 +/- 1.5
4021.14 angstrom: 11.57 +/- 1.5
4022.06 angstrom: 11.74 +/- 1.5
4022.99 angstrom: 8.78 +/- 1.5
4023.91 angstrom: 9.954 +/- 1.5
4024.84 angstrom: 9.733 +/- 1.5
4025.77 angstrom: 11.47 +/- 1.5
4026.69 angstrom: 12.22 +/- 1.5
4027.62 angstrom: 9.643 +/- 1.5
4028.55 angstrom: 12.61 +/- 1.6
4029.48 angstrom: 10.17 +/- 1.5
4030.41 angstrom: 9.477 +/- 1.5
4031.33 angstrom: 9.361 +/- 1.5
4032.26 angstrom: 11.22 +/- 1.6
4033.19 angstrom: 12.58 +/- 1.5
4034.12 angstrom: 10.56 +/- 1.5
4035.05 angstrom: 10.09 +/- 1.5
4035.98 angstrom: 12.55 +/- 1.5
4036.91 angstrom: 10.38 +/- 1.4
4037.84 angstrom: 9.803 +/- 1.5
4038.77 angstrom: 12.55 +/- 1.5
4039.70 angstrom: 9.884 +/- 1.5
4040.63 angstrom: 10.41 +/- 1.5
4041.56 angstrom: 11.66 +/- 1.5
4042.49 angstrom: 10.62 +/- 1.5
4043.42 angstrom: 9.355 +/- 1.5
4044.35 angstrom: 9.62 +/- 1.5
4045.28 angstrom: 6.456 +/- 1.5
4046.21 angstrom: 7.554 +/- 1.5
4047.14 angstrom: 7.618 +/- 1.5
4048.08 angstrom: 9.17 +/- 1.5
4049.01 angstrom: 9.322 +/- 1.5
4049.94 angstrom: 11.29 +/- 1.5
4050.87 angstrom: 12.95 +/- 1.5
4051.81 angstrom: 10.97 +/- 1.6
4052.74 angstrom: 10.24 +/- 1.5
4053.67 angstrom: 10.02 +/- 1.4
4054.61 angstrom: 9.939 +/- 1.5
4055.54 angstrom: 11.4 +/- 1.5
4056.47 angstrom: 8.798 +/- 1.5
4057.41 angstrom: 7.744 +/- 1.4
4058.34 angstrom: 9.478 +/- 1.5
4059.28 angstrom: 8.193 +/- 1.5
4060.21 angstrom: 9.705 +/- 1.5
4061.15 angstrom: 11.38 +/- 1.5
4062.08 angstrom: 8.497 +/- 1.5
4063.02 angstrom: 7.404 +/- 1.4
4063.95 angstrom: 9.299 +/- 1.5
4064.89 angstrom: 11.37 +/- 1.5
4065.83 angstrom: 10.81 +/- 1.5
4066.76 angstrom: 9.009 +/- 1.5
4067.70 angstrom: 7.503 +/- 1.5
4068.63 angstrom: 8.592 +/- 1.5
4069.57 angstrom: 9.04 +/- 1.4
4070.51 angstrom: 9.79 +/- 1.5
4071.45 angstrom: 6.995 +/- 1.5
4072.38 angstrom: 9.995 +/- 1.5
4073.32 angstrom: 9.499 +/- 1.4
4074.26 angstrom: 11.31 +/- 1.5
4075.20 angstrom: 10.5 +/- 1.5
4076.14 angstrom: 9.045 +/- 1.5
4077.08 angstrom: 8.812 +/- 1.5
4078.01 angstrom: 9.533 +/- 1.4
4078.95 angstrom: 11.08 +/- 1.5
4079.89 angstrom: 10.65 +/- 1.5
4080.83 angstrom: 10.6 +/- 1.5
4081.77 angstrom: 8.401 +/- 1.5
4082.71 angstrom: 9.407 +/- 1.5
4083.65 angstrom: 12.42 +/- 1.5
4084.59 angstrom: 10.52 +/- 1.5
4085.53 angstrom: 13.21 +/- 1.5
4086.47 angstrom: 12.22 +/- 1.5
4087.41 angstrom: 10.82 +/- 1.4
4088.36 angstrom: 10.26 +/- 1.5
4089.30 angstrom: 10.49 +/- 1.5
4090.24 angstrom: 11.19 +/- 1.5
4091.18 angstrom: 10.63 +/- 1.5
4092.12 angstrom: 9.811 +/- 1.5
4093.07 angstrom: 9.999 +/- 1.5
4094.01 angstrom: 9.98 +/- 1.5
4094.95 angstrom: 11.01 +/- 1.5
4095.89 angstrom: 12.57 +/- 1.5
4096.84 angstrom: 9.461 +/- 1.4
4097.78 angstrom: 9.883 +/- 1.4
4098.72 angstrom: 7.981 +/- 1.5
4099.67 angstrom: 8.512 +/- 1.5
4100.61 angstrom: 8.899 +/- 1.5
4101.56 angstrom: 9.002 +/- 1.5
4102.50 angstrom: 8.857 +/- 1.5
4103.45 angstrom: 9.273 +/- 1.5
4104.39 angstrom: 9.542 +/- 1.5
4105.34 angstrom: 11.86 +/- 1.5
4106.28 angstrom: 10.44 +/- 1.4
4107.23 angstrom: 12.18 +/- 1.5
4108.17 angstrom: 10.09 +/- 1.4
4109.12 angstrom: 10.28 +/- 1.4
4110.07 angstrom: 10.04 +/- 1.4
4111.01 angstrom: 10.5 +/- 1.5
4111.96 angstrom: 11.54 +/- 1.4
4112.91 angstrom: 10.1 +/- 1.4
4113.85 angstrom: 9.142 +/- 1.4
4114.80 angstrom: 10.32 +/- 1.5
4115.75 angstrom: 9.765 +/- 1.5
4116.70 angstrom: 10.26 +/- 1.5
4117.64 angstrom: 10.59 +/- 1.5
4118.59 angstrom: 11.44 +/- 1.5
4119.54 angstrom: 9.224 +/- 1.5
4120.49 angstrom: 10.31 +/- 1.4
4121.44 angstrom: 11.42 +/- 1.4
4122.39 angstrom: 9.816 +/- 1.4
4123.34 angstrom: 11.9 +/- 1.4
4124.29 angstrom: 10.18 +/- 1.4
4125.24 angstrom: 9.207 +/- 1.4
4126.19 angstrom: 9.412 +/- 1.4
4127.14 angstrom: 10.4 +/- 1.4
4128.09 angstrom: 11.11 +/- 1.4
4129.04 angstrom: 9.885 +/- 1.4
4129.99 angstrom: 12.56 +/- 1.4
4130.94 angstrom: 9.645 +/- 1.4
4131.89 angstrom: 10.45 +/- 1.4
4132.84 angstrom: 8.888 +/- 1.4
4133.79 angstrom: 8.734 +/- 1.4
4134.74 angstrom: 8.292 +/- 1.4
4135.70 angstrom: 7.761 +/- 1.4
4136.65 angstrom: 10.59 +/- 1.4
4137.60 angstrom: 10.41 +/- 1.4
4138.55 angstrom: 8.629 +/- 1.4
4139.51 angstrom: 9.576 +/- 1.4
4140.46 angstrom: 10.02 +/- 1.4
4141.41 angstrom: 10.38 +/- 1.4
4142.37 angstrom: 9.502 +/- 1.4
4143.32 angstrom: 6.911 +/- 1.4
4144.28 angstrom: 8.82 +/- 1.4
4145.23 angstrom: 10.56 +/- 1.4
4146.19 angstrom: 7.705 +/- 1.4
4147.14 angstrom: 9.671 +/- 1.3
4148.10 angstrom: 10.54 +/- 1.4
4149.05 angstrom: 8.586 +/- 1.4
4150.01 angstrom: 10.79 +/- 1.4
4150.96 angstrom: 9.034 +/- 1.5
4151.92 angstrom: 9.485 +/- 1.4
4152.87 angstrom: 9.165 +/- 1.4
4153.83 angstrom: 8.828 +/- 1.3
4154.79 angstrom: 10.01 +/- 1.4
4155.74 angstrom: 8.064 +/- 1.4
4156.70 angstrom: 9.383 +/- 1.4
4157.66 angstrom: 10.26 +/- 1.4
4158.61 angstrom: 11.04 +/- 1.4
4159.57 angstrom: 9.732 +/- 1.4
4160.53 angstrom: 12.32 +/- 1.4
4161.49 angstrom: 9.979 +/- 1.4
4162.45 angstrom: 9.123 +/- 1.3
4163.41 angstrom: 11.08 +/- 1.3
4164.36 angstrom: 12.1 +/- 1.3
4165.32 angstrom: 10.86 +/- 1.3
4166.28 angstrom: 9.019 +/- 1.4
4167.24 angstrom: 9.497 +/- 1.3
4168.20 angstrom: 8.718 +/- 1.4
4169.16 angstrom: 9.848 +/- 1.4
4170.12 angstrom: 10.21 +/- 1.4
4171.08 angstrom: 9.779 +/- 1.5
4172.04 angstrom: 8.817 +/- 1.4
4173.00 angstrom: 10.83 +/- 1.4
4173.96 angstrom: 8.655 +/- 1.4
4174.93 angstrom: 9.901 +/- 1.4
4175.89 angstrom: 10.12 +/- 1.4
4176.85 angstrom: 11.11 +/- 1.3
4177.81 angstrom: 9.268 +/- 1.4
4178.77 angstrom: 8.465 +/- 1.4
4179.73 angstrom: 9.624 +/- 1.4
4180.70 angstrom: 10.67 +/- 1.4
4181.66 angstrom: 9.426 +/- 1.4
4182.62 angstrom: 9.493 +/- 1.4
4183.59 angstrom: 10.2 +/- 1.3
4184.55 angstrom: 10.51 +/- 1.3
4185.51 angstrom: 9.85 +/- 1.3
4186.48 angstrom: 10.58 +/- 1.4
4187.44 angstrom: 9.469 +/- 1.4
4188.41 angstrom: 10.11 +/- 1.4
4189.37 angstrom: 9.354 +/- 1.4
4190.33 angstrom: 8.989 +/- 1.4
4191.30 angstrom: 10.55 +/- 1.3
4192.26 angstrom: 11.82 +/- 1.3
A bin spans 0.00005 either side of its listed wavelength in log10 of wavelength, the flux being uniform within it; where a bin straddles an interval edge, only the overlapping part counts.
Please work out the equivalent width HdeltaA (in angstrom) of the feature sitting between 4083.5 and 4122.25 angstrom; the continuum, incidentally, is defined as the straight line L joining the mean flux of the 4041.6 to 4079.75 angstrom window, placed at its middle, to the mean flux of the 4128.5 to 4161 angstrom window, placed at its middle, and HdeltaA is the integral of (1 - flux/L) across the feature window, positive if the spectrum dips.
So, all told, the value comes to -3.3 angstrom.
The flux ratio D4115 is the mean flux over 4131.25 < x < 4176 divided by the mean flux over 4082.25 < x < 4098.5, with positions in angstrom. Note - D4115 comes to 0.89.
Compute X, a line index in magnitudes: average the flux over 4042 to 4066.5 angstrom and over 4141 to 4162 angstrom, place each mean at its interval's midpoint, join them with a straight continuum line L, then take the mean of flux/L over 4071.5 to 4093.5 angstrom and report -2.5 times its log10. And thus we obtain -0.09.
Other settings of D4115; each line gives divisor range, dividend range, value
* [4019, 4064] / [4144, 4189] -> 0.97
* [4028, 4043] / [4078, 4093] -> 0.99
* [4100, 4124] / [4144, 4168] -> 0.96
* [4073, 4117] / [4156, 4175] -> 0.98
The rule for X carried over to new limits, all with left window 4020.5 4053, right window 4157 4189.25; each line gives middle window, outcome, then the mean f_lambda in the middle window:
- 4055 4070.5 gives 0.114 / 9.28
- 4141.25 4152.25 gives 0.088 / 9.29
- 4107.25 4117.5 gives -0.014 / 10.3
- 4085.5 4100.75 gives -0.013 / 10.4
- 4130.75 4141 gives 0.083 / 9.37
